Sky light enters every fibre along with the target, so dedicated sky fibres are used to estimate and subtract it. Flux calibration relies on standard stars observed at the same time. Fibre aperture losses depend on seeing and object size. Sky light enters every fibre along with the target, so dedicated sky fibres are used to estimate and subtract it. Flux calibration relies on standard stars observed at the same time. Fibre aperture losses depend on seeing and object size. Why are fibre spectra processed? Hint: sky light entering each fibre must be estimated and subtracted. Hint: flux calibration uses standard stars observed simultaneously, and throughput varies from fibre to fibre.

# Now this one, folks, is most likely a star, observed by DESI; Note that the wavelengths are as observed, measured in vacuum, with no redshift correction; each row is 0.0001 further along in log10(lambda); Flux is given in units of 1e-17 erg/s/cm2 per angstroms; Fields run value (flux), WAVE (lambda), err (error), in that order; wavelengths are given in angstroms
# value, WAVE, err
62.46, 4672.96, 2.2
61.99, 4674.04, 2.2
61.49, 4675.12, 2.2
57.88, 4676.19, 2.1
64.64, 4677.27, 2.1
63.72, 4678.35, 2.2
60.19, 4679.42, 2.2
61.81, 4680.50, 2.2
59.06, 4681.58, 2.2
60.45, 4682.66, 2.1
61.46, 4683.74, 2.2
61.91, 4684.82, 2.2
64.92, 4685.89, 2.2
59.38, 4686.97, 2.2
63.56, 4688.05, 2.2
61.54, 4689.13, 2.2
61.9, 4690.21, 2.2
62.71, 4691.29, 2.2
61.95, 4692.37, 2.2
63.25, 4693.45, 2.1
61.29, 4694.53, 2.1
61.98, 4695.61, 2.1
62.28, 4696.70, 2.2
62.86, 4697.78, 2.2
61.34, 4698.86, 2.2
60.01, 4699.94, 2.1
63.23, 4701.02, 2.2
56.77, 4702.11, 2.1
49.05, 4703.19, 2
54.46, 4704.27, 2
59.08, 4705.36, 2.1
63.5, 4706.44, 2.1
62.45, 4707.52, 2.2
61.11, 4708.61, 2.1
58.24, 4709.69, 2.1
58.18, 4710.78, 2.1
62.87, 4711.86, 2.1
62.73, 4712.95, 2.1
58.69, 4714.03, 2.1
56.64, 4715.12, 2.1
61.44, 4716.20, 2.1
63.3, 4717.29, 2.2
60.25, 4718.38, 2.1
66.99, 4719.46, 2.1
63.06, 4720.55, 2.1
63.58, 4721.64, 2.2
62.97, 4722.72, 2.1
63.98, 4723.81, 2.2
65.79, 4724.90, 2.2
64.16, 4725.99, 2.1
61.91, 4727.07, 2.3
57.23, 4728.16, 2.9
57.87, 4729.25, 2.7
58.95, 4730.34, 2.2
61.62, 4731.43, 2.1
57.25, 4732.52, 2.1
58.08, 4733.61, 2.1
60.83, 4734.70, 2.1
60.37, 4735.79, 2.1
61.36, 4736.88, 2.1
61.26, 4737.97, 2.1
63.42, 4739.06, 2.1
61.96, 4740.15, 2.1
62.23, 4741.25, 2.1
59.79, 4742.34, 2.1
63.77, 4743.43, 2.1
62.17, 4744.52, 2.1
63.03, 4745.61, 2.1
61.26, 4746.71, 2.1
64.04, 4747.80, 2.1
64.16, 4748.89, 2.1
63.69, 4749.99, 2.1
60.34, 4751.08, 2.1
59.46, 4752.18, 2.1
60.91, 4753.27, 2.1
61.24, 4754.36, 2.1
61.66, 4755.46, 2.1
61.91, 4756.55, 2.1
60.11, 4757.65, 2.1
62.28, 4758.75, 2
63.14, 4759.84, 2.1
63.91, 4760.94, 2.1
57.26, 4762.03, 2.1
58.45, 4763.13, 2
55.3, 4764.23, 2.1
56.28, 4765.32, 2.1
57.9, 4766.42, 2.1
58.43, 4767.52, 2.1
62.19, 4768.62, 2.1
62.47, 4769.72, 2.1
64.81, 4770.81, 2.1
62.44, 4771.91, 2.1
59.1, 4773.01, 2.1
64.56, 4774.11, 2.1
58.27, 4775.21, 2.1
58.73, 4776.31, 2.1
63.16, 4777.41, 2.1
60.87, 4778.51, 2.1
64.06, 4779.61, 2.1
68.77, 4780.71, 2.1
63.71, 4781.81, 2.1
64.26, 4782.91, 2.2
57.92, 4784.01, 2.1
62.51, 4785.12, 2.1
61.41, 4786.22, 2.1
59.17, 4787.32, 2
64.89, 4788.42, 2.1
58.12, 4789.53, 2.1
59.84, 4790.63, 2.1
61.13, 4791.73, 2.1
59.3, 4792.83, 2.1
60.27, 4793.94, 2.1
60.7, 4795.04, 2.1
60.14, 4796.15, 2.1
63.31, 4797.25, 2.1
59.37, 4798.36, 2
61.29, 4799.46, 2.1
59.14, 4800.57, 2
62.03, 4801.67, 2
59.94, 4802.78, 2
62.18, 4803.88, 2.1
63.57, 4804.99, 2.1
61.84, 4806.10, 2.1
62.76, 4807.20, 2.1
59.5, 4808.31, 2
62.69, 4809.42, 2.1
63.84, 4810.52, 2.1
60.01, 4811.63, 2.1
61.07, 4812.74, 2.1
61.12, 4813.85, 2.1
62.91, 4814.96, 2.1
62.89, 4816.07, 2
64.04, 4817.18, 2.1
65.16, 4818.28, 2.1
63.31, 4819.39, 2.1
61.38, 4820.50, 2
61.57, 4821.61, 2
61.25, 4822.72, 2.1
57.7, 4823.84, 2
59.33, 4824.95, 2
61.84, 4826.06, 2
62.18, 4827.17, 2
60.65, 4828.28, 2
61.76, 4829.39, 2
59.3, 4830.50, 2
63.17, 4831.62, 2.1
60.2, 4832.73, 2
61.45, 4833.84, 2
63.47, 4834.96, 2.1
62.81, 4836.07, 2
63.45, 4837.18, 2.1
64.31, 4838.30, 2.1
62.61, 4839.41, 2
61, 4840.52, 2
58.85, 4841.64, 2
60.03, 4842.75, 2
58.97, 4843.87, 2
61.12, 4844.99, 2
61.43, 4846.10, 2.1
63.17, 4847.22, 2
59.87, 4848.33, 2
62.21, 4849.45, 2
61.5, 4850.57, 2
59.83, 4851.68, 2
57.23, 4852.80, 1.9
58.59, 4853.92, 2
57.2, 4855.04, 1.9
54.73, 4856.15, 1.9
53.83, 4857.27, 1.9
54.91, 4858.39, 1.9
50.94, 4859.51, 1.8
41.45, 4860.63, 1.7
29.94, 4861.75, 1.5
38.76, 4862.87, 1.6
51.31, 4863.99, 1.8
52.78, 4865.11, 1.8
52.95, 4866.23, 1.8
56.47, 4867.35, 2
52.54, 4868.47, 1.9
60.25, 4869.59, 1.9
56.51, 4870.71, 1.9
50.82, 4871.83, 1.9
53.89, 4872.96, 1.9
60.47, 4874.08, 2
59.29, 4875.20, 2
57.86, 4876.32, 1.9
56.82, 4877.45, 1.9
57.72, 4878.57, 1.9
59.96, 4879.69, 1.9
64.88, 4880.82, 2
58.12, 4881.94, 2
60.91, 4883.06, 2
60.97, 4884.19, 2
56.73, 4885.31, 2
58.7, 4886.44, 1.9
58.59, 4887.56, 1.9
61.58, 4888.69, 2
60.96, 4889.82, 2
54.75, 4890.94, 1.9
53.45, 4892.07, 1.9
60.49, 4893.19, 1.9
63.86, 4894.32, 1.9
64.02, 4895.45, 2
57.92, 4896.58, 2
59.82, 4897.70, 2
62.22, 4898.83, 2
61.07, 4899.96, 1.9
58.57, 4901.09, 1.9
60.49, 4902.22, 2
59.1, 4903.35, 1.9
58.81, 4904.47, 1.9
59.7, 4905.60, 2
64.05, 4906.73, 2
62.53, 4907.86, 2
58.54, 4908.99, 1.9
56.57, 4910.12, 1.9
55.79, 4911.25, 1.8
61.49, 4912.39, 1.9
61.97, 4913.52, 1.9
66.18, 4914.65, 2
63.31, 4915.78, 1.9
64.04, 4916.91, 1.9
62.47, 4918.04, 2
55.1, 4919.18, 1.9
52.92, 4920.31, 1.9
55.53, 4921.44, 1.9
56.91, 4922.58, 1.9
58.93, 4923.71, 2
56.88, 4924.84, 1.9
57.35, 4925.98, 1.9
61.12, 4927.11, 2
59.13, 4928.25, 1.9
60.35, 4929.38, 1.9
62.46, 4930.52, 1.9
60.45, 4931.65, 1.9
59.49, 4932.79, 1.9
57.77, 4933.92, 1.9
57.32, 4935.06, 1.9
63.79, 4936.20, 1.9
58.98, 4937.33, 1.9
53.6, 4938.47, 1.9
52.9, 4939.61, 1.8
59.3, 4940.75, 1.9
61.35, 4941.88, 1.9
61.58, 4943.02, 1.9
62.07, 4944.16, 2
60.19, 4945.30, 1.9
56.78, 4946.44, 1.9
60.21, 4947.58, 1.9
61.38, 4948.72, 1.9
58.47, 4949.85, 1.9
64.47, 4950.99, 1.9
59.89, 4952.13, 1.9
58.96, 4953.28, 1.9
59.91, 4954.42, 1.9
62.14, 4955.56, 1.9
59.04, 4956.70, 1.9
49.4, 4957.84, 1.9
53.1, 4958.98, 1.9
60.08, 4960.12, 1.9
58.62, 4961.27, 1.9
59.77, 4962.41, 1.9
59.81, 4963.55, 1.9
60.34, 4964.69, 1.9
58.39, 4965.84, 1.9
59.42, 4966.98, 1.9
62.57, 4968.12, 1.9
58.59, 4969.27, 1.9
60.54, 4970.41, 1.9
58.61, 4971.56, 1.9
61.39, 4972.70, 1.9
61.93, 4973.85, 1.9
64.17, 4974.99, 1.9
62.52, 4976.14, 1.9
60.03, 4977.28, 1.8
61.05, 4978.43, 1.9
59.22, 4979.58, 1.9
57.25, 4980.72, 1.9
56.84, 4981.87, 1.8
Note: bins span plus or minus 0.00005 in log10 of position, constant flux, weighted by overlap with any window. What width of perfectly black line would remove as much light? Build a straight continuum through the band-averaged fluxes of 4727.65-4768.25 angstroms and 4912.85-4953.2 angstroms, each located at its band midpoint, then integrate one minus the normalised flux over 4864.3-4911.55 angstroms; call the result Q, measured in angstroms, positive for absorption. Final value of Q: 1.0 angstroms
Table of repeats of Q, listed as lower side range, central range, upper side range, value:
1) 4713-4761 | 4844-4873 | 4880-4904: 2.8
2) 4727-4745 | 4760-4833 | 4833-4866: -3.4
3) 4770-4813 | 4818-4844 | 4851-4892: -1.3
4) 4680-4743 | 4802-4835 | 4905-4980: -0.7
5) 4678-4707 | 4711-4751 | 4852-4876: -1.8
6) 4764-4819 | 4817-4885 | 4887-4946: 2.7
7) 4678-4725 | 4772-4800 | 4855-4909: -1.1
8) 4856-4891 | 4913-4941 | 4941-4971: -0.6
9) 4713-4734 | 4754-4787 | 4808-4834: 0.1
